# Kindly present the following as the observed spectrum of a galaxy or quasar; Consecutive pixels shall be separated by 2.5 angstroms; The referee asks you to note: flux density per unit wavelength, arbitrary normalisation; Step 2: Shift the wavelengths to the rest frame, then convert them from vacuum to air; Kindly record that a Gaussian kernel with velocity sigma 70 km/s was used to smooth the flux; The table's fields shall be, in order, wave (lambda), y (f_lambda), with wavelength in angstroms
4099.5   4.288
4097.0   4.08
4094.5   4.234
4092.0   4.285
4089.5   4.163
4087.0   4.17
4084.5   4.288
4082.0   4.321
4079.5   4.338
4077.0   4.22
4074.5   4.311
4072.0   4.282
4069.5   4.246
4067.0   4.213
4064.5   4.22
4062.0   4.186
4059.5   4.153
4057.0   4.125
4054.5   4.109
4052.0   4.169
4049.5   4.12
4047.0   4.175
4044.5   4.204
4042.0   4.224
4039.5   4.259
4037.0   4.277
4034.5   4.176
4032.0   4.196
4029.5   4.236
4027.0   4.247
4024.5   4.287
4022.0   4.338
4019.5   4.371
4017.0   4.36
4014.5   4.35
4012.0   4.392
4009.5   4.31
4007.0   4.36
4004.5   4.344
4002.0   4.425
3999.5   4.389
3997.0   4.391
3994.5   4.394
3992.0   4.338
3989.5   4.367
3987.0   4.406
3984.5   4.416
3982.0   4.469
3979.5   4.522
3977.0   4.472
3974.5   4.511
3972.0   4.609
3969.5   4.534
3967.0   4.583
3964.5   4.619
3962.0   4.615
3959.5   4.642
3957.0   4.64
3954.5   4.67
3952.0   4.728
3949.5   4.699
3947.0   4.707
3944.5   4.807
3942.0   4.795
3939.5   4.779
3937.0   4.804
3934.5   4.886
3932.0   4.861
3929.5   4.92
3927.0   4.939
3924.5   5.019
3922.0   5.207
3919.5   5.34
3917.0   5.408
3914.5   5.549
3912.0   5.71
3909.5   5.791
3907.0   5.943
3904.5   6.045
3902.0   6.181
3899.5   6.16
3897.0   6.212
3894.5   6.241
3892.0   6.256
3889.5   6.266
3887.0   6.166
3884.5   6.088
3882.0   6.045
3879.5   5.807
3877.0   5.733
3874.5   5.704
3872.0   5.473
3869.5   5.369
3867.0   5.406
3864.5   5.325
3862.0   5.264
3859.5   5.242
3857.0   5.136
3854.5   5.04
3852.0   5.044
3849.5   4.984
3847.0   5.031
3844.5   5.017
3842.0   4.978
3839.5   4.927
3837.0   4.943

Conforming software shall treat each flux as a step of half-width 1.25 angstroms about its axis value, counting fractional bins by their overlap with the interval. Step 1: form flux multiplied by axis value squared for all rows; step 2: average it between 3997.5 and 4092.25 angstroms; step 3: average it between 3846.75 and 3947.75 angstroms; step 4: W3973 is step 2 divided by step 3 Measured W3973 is 0.8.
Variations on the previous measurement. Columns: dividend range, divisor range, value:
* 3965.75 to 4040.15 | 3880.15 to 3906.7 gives 0.75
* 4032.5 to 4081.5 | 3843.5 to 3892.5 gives 0.84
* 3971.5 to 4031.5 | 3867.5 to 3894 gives 0.79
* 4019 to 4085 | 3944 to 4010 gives 0.97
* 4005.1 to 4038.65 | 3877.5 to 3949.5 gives 0.82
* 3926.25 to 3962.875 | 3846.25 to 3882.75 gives 0.92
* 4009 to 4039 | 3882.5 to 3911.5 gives 0.75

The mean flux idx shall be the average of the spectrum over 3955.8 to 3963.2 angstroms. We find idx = 4.63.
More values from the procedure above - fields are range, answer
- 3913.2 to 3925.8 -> 5.3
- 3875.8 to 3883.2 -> 5.86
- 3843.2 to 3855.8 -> 5.02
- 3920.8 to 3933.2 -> 4.99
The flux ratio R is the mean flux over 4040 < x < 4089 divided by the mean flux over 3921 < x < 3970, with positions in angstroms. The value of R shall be 0.9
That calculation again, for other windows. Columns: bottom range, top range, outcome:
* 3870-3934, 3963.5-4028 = 0.77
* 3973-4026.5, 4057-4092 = 0.97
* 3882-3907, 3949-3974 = 0.75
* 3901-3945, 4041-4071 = 0.79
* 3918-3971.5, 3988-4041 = 0.90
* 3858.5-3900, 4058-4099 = 0.73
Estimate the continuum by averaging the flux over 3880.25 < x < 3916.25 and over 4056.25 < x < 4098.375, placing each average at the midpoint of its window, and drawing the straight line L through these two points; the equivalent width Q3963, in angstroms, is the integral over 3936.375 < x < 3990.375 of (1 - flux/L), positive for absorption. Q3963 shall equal 7.72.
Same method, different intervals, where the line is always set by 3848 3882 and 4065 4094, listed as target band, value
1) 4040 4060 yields 1.1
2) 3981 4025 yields 2.6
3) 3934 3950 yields 0.6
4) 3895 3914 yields -3.1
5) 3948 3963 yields 0.7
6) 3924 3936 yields 0.3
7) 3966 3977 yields 0.6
